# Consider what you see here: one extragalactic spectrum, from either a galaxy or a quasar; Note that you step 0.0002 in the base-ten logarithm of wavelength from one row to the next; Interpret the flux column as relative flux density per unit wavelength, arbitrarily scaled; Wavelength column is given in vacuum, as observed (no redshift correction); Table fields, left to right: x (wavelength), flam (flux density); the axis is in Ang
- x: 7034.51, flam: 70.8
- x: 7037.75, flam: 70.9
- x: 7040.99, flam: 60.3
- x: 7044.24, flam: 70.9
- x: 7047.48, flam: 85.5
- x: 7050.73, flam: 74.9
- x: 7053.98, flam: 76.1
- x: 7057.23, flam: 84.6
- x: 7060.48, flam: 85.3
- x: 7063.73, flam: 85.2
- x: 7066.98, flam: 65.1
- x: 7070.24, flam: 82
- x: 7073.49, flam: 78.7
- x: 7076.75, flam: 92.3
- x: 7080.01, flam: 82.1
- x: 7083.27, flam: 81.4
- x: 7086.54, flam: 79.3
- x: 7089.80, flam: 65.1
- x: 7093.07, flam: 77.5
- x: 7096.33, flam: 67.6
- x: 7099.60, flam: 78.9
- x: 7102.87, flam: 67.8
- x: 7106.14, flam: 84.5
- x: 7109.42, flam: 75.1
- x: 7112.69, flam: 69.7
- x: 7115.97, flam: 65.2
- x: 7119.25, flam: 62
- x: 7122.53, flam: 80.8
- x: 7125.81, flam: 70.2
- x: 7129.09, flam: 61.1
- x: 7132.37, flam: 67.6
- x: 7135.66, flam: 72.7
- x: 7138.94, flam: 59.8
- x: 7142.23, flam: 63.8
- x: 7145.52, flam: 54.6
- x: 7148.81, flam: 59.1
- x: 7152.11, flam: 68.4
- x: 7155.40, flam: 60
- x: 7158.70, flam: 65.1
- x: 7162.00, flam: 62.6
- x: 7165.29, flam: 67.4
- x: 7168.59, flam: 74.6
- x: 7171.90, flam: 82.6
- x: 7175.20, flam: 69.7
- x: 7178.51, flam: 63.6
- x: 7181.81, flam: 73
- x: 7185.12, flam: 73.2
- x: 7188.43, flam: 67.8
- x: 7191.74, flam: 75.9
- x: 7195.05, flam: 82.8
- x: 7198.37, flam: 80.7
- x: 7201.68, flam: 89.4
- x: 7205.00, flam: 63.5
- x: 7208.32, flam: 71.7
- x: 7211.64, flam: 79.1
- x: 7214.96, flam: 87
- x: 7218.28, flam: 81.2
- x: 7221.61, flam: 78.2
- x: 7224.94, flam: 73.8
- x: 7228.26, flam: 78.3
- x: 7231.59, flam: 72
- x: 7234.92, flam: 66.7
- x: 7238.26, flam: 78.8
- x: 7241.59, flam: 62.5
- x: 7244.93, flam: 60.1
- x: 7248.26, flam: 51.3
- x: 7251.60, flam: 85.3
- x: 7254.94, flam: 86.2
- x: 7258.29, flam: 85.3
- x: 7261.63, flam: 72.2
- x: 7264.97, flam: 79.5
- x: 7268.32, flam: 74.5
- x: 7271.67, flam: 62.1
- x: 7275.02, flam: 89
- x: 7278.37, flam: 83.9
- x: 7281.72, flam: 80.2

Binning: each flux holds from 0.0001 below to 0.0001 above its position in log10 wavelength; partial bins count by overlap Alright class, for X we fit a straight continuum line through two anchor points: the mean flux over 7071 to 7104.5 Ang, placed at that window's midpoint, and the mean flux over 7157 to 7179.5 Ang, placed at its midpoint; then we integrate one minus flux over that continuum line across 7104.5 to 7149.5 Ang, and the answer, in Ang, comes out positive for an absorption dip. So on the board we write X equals 3.5 Ang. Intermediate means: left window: 77.2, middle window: 67.8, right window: 69.5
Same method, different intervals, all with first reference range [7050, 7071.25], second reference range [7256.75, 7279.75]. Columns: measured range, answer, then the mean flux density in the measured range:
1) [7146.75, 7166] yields 3.72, 63.4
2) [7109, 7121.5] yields 1.73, 67.9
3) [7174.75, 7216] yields 1.68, 75.2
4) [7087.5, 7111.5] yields 1.53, 73.9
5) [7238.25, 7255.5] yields 2.02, 69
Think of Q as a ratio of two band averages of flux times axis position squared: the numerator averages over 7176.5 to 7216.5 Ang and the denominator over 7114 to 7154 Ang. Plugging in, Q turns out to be 1.2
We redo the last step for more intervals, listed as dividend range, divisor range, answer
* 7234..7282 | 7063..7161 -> 1.09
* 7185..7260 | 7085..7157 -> 1.13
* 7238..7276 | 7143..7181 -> 1.14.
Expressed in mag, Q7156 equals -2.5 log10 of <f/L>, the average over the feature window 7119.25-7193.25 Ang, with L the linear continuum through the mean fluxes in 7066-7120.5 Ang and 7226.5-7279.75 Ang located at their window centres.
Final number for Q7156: 0.11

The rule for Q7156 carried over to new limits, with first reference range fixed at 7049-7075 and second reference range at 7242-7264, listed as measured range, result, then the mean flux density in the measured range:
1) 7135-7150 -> 0.24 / 61.4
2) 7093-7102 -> 0.06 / 73.6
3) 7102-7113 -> 0.03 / 75.3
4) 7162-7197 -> 0.04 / 72.6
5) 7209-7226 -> -0.08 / 79.6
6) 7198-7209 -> -0.02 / 76.2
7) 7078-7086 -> -0.05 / 81.9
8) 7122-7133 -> 0.12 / 69.1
